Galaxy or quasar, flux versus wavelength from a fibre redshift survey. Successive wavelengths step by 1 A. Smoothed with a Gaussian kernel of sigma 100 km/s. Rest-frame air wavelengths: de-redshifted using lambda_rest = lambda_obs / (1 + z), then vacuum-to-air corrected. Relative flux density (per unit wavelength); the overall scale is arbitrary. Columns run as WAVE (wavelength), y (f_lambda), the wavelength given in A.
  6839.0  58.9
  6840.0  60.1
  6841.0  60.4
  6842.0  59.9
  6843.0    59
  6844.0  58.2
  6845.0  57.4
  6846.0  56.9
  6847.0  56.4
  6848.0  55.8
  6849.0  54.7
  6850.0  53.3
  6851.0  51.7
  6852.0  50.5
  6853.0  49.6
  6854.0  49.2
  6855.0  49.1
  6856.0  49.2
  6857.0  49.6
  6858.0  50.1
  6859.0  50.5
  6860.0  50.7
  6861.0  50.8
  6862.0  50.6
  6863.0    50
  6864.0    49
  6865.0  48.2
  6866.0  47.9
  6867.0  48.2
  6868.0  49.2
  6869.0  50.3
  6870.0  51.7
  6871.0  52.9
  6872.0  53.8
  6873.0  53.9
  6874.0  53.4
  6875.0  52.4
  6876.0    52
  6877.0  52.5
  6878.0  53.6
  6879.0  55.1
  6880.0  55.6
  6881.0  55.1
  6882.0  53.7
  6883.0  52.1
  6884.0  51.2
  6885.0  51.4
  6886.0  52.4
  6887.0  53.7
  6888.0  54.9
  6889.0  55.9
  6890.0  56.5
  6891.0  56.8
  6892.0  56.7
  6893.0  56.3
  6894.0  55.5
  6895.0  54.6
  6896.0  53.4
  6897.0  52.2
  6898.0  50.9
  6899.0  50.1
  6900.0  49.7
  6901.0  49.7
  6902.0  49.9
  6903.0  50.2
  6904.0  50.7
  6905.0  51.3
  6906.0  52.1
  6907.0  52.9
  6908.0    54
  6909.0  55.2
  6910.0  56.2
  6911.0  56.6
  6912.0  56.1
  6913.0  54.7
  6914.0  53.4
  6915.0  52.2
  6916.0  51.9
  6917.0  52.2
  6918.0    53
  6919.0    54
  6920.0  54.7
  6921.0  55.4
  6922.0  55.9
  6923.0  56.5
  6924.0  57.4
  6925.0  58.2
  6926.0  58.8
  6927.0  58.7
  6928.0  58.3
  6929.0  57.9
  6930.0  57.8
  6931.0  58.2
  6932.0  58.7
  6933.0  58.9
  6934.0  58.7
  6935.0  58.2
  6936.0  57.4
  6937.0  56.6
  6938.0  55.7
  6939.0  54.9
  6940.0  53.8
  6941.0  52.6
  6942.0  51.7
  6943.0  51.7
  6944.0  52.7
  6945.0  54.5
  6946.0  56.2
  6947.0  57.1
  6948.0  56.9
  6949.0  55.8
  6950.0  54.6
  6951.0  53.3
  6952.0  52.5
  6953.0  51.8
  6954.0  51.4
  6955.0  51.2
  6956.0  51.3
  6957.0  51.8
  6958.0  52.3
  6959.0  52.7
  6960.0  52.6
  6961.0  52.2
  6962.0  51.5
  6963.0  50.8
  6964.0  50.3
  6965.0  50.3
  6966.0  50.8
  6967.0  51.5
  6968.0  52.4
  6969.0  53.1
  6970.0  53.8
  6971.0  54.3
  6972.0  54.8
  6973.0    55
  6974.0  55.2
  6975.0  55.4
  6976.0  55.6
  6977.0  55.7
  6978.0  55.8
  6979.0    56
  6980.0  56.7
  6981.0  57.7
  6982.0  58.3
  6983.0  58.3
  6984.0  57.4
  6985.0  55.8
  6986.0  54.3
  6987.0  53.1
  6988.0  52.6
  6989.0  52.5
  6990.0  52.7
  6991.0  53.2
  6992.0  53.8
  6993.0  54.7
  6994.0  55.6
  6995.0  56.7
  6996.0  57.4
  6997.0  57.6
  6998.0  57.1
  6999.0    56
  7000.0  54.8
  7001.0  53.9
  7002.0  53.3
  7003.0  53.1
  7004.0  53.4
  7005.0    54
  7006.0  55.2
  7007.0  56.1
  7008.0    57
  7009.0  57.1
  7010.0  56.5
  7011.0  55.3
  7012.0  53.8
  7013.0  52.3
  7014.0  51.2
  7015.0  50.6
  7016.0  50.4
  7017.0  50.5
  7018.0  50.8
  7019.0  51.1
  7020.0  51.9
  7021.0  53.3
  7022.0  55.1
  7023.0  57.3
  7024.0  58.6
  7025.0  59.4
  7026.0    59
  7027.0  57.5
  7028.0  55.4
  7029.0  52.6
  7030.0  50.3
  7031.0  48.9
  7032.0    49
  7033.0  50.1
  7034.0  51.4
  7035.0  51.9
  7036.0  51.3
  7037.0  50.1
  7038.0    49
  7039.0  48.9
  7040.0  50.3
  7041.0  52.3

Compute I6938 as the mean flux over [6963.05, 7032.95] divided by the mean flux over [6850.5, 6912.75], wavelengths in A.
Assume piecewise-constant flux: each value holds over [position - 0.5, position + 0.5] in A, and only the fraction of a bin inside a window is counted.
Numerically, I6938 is 1.04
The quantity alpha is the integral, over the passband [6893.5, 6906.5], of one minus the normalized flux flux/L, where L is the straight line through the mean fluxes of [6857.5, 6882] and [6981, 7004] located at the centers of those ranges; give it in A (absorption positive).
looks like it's 0.22 A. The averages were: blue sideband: 51.6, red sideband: 55.1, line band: 51.6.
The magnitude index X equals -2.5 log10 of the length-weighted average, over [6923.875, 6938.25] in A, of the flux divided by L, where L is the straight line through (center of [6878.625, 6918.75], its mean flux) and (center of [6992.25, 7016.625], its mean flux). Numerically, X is -0.08 mag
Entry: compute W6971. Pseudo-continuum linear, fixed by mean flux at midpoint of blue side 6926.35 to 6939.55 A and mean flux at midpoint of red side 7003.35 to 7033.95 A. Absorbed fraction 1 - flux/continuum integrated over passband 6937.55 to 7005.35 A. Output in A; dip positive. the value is 2.2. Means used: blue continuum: 57.7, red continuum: 53.8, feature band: 54.1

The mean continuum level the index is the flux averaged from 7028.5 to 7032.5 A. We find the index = 50.2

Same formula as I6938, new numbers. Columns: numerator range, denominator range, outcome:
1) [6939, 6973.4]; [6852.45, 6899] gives 1.01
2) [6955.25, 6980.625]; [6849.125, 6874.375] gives 1.05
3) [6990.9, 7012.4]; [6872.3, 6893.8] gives 1.02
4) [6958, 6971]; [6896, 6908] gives 1.02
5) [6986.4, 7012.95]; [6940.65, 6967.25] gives 1.04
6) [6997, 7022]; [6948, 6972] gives 1.03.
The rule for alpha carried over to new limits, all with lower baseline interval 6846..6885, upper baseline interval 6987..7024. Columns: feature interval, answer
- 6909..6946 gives -2.0 A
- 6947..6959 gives 0.0 A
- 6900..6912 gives 0.0 A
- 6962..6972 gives 0.3 A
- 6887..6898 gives -0.6 A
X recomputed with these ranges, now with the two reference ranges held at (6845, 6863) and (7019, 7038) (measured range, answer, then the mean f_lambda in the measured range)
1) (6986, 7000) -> -0.04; 54.8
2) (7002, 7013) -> -0.04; 54.9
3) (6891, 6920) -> -0.02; 53.2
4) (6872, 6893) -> -0.04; 54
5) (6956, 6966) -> 0.02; 51.6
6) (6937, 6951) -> -0.04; 54.5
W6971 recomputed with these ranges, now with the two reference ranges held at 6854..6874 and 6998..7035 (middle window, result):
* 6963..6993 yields -0.8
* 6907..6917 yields -0.6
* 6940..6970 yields -0.2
